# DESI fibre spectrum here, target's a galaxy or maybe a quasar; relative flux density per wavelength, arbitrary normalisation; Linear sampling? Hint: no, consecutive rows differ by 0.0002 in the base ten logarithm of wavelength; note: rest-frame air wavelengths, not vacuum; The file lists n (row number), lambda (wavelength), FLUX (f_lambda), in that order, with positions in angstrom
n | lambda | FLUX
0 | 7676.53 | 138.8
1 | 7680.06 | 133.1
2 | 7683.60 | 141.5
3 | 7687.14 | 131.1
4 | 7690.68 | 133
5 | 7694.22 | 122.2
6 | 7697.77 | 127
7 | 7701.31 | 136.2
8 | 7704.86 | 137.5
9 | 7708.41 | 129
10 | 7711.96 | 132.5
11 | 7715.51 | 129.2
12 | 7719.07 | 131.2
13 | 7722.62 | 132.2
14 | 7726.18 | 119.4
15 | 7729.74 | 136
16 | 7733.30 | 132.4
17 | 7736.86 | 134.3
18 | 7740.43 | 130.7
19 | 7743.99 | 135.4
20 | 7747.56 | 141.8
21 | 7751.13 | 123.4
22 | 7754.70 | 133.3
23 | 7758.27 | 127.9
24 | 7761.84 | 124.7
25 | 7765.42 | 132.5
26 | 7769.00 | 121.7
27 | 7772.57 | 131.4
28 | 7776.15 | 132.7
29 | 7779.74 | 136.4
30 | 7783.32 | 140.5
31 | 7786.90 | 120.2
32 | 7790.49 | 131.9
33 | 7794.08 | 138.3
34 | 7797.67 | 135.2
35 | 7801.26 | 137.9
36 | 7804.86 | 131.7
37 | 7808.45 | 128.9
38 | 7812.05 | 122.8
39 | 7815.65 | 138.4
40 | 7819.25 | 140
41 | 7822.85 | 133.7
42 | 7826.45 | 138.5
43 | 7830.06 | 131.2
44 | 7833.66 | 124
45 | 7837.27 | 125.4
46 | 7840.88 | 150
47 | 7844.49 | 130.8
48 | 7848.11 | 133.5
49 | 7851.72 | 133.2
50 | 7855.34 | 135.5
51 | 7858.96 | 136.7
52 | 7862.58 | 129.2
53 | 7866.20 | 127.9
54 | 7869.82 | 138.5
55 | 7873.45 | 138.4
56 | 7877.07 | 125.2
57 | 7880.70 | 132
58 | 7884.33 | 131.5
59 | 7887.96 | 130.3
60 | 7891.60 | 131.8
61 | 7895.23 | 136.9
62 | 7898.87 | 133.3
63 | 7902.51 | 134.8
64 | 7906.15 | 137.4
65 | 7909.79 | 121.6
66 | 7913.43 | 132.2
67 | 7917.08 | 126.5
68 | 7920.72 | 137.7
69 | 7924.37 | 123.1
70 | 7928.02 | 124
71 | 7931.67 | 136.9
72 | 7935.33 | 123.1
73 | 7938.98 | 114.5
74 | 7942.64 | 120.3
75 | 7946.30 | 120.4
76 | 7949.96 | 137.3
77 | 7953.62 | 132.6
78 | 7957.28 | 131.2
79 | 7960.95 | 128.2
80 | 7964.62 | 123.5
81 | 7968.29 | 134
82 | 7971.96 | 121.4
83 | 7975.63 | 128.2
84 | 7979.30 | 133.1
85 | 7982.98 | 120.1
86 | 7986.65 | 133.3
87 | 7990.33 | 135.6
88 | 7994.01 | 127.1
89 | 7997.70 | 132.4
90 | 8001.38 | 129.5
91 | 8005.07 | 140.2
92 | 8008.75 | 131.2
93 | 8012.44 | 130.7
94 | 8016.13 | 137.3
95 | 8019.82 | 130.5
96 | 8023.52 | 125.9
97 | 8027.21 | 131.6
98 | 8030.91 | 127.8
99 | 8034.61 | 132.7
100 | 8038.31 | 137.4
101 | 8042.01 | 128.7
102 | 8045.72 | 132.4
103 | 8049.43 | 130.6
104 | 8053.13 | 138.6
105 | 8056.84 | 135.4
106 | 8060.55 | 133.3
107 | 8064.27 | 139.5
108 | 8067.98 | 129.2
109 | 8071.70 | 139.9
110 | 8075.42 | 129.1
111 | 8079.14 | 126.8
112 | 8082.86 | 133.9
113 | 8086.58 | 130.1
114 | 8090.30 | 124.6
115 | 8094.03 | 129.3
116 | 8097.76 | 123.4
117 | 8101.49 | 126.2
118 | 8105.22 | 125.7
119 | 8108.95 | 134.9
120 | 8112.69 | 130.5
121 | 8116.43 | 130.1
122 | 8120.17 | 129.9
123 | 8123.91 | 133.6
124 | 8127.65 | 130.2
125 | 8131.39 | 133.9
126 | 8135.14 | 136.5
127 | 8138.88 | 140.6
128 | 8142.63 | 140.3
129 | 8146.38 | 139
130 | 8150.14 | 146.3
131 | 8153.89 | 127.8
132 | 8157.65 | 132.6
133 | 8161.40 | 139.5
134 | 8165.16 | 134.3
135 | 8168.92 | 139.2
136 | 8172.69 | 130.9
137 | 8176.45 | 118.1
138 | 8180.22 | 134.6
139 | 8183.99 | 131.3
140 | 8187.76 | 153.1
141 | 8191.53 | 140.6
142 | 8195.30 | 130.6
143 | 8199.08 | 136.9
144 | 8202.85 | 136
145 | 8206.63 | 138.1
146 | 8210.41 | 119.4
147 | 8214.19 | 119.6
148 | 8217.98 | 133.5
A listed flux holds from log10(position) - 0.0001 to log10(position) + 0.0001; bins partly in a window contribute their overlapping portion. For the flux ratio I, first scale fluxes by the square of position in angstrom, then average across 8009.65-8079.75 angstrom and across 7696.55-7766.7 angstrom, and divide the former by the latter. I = 1.1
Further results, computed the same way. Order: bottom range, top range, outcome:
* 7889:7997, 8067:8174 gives 1.08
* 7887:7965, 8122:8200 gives 1.11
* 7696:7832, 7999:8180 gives 1.09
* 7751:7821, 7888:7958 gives 1.02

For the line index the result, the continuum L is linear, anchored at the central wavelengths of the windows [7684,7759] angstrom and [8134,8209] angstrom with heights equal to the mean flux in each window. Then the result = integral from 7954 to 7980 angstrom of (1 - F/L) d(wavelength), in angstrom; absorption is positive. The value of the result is 1.1 angstrom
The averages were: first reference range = 131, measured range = 129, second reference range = 136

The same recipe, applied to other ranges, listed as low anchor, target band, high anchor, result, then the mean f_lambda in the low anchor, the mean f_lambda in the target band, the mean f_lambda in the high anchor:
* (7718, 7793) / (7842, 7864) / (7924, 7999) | -0.7 angstrom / 131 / 134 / 128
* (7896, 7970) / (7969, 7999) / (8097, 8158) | 0.2 angstrom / 129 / 129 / 133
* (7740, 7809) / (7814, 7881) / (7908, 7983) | -2.0 angstrom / 132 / 134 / 127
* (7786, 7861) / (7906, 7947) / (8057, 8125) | 1.9 angstrom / 133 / 126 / 131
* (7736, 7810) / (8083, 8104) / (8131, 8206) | 1.3 angstrom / 132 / 127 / 136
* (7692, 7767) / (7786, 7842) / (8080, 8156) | -0.8 angstrom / 131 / 133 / 132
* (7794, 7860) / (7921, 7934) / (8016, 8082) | 0.4 angstrom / 134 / 129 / 132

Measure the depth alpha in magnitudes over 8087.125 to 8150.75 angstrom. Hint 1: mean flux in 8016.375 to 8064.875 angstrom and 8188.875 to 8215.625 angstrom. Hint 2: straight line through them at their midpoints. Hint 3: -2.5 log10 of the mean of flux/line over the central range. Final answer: 0.00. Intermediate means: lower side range 133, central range 132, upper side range 132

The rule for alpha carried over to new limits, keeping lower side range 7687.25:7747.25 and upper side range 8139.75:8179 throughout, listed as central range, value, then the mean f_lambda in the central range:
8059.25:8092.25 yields 0.020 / 132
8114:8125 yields 0.030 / 131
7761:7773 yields 0.037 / 127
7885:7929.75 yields 0.017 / 131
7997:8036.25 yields 0.016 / 132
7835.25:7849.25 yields -0.019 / 135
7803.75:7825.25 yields -0.005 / 133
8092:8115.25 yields 0.051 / 128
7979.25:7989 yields 0.042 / 128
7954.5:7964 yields 0.035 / 129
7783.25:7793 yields 0.019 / 130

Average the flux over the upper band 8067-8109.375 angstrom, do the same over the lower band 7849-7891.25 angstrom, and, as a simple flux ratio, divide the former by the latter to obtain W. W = 0.97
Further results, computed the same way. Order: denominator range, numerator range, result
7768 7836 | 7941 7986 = 0.96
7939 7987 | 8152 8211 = 1.05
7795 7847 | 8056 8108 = 0.98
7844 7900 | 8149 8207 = 1.02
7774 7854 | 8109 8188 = 1.01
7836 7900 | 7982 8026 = 0.98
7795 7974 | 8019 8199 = 1.01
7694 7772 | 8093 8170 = 1.02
